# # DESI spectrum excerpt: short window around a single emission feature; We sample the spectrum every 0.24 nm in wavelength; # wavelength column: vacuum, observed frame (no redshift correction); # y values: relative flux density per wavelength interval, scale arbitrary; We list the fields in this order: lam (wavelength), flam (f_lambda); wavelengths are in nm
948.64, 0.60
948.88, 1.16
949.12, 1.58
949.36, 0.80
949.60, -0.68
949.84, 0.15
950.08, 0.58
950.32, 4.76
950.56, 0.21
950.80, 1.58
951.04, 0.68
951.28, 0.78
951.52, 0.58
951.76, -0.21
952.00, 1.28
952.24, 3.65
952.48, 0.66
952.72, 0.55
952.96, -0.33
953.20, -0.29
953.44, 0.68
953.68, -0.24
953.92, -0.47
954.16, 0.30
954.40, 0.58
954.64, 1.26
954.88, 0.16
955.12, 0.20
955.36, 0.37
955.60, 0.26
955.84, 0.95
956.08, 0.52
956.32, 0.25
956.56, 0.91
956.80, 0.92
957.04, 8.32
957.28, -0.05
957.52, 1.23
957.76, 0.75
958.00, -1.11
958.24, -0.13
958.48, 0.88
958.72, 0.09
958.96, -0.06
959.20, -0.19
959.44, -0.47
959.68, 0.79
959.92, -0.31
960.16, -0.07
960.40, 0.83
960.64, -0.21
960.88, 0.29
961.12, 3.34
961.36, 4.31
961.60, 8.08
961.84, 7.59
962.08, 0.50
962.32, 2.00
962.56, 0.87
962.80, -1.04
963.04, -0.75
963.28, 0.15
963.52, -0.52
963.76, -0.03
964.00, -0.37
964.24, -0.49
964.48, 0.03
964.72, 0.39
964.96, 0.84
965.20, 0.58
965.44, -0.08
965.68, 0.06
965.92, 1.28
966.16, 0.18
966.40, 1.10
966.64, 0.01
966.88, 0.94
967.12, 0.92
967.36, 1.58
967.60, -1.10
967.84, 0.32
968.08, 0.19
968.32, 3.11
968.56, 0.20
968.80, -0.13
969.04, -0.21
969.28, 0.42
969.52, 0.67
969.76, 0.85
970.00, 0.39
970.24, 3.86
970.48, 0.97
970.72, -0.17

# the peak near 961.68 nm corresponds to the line Hbeta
